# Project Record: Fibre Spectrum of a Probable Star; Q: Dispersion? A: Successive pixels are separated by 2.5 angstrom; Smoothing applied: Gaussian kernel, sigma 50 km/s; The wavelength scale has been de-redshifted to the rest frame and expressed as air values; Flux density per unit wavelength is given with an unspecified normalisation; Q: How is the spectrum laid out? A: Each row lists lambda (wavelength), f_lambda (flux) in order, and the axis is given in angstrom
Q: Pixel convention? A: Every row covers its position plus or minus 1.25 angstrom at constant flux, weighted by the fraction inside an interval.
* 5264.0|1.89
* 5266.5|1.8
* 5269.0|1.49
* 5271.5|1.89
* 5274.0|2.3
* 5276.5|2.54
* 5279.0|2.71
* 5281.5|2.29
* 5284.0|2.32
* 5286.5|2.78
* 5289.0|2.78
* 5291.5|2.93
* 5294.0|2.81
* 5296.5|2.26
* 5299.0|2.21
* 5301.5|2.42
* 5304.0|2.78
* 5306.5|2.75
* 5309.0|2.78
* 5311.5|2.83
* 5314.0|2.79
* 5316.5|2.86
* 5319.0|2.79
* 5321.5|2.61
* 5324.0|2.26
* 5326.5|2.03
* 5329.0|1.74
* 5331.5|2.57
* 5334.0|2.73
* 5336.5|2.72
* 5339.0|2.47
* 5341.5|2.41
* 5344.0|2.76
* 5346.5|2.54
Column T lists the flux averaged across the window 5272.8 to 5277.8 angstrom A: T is 2.42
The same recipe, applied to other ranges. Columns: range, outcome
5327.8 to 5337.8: 2.44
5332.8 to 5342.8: 2.58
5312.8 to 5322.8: 2.76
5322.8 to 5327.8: 2.14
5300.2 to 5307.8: 2.65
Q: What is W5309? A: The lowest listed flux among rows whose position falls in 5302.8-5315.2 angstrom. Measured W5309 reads 2.75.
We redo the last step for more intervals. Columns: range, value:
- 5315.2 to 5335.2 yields 1.74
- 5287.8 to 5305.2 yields 2.21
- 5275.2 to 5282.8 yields 2.29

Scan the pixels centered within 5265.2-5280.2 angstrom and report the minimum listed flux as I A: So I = 1.49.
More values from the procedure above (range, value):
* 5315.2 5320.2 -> 2.79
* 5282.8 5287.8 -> 2.32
